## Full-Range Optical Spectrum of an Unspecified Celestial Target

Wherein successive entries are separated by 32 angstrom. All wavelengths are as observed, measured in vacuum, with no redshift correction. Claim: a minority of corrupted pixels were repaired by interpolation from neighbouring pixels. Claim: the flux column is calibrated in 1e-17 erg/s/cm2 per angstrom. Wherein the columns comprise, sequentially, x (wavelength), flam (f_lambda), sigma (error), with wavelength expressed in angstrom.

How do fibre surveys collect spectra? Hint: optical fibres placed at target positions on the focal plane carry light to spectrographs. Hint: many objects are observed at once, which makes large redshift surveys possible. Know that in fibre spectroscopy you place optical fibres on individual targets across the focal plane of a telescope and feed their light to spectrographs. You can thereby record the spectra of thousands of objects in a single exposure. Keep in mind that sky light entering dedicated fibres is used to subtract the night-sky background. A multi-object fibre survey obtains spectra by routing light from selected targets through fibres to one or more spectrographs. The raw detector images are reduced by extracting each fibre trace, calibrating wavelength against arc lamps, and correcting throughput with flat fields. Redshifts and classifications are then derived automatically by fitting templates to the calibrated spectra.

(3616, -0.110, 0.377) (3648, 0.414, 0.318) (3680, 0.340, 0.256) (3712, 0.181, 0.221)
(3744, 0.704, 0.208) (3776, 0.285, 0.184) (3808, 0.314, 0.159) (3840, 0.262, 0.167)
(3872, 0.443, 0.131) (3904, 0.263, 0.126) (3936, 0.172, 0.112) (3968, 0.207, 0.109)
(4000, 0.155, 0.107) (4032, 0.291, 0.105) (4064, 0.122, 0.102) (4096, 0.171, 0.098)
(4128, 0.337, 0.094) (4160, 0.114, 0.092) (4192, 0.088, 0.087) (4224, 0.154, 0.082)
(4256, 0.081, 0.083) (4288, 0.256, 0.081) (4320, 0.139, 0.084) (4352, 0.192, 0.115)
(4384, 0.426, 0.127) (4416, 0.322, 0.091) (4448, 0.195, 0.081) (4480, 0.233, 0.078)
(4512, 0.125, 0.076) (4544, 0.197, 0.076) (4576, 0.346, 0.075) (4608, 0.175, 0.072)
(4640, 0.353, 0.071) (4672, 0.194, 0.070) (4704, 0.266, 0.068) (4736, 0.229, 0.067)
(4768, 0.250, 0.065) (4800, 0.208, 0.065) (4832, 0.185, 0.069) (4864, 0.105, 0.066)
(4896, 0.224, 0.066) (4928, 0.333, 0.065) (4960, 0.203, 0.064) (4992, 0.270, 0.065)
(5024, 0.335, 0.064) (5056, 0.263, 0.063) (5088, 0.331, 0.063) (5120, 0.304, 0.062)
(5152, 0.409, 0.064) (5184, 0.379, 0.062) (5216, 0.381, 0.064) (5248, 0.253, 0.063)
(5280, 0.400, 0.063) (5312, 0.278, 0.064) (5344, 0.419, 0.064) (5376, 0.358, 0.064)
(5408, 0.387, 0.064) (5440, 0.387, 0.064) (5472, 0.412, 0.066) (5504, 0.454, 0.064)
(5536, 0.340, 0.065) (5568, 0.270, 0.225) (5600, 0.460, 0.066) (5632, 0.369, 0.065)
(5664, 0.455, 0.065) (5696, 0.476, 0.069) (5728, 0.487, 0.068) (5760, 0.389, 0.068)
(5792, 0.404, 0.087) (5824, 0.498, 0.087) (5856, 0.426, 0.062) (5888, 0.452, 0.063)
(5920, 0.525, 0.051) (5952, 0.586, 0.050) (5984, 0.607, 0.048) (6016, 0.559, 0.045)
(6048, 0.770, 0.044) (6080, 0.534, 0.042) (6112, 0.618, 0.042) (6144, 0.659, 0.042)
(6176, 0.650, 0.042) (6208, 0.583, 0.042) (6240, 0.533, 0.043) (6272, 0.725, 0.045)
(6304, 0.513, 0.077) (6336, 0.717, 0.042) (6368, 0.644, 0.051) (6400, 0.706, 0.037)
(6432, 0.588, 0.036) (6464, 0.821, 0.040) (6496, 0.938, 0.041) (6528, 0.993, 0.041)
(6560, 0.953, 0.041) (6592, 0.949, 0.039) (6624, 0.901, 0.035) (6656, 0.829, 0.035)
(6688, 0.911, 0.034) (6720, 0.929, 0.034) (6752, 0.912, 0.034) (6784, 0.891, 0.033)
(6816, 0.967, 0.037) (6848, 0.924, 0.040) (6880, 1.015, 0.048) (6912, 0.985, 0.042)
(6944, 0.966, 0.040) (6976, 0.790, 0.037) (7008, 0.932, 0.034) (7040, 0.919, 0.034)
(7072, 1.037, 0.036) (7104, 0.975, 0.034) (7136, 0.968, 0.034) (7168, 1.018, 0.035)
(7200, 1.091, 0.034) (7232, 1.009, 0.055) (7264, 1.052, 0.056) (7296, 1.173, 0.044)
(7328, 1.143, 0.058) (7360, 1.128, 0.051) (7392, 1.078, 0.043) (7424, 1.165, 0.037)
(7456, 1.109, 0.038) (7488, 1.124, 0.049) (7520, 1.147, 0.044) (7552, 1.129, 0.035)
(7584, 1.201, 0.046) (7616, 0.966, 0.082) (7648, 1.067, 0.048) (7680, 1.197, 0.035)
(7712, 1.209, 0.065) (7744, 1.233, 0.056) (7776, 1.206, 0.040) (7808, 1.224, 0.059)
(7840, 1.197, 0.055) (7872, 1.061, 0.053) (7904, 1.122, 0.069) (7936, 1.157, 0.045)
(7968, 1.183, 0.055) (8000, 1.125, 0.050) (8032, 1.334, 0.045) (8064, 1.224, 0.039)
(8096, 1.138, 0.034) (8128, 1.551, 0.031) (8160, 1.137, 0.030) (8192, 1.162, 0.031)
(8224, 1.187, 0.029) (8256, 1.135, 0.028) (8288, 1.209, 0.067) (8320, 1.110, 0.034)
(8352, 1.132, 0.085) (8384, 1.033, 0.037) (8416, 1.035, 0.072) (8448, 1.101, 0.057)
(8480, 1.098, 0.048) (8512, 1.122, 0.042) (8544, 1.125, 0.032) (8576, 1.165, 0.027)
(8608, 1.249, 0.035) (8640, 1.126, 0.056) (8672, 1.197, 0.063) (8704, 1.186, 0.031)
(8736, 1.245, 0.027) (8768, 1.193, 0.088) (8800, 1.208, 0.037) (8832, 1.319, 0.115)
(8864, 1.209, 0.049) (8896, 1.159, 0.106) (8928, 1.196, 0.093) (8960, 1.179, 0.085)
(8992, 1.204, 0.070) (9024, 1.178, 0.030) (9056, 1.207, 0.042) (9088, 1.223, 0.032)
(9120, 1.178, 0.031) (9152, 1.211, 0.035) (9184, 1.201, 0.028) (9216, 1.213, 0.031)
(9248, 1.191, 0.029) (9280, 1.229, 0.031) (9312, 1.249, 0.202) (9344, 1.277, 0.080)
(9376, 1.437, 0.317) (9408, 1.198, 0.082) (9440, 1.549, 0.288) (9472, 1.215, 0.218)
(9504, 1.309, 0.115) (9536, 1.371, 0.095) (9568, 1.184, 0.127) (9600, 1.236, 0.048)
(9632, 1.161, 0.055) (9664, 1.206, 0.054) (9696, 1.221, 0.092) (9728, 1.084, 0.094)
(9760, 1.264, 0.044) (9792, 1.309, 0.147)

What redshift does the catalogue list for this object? 0.62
